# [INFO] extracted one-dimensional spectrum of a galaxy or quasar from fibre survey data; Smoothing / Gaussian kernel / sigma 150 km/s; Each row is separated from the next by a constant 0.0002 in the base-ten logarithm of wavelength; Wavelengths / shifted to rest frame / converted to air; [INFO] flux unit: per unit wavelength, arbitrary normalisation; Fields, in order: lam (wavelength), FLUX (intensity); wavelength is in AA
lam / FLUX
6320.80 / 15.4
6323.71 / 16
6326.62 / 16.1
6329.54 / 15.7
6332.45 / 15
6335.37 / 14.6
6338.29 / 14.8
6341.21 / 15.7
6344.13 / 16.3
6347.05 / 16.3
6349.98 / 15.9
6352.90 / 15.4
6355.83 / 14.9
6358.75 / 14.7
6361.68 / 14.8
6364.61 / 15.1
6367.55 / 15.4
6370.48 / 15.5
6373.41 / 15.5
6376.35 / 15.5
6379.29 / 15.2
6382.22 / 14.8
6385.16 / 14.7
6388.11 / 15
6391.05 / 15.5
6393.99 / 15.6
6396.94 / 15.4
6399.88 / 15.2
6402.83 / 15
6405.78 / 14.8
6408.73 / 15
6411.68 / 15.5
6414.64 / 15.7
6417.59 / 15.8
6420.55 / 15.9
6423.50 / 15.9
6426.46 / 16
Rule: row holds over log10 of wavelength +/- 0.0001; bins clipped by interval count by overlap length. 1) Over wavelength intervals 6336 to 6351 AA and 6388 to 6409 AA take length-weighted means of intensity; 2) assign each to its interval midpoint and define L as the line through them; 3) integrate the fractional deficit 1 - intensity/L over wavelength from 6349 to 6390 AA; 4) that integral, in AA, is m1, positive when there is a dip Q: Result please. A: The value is 0.84 AA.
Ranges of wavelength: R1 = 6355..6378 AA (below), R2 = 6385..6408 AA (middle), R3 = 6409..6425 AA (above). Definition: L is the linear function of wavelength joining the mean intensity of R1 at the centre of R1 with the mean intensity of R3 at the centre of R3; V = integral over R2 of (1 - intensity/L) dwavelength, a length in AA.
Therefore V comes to 0.5 AA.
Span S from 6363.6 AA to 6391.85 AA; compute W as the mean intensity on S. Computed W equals 15.2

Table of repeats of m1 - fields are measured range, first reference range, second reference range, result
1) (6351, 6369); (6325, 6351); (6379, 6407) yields 0.4 AA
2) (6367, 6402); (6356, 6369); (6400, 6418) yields -0.3 AA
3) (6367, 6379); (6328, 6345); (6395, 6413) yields -0.2 AA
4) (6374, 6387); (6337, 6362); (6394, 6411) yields 0.2 AA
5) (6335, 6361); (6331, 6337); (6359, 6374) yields -0.8 AA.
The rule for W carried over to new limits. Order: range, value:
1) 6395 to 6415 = 15.2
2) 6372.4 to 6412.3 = 15.2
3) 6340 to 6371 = 15.5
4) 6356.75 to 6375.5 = 15.2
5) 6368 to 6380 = 15.4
